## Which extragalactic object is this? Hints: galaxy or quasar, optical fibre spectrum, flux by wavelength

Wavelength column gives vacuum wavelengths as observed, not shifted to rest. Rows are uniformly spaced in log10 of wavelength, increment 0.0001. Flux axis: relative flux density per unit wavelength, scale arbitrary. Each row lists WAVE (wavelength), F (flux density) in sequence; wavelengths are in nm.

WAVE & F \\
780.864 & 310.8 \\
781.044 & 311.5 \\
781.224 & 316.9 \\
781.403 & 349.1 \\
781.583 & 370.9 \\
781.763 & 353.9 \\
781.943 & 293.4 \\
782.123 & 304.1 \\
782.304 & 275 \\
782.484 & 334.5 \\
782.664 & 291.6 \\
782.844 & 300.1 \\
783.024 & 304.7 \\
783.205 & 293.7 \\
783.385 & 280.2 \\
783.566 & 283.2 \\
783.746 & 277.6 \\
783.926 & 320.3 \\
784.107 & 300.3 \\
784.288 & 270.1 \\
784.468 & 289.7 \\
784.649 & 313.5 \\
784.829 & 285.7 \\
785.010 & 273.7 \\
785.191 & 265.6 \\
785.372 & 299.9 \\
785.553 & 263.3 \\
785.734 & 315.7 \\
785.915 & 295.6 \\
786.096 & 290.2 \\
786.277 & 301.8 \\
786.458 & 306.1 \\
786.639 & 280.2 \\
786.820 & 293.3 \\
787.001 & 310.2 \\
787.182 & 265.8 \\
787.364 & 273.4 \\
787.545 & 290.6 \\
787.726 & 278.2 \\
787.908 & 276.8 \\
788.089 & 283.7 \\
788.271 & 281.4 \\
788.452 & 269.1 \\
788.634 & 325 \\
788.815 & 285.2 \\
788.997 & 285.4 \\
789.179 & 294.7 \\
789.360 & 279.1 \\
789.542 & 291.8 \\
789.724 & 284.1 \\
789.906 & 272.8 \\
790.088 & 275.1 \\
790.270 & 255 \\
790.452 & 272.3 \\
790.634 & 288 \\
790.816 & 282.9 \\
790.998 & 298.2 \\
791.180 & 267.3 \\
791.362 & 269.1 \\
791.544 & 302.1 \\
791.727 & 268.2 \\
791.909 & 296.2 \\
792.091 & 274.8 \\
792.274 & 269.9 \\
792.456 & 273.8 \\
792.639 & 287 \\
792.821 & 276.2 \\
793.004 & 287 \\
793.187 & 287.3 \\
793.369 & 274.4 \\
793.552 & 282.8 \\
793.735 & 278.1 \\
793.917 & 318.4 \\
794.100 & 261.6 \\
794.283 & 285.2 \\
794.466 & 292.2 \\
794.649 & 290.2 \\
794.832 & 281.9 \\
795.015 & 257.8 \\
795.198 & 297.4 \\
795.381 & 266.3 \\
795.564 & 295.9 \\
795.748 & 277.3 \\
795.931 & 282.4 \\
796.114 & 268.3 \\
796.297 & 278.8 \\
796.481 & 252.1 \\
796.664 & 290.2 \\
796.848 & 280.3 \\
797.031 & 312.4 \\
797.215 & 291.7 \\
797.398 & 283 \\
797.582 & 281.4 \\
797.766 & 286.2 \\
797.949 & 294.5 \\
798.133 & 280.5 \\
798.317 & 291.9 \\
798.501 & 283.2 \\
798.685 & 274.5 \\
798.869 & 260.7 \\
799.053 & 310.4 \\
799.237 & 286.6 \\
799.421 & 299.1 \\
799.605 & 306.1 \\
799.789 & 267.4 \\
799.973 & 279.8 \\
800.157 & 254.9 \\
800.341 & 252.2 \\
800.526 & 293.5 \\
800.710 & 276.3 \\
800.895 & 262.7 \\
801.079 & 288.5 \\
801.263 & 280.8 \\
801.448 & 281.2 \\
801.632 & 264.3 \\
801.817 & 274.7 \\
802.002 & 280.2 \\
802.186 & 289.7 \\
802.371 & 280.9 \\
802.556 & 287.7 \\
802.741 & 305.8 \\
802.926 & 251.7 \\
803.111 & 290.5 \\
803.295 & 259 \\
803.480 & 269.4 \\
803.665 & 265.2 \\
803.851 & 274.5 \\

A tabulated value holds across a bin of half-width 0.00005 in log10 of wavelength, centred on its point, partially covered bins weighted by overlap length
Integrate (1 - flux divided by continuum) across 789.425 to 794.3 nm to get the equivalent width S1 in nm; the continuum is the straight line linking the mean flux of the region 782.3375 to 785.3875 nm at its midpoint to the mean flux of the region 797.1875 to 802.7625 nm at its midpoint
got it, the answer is 0.11 nm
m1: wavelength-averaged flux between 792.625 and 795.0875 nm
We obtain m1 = 283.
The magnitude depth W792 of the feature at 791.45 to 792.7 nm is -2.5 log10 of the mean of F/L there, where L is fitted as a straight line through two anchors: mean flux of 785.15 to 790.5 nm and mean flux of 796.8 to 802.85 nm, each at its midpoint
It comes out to 0.01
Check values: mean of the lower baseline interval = 286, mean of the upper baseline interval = 283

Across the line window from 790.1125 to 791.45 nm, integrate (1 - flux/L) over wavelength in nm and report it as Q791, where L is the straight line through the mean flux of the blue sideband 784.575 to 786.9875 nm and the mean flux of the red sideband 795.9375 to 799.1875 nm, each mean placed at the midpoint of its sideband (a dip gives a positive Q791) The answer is 0.06 nm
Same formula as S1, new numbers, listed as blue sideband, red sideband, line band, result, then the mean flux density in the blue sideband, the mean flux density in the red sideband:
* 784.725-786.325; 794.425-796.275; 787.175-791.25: 0.04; 288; 281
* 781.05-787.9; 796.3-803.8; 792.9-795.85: 0.03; 298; 280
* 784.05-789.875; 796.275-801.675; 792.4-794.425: 0.01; 288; 282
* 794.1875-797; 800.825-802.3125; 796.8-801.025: -0.06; 280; 278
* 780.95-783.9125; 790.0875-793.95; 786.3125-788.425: 0.07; 309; 281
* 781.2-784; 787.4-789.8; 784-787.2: 0.07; 309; 286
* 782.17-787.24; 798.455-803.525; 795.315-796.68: 0.04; 292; 279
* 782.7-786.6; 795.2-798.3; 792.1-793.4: 0.03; 292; 283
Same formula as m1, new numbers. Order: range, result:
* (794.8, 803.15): 281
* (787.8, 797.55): 282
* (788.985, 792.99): 280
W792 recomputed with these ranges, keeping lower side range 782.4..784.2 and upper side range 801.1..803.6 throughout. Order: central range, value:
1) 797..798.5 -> -0.02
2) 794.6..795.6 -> 0.02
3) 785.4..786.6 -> 0.00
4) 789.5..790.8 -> 0.06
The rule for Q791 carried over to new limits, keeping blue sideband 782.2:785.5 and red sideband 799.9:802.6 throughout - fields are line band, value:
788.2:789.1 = -0.01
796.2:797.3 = -0.02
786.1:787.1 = -0.03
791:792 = 0.01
